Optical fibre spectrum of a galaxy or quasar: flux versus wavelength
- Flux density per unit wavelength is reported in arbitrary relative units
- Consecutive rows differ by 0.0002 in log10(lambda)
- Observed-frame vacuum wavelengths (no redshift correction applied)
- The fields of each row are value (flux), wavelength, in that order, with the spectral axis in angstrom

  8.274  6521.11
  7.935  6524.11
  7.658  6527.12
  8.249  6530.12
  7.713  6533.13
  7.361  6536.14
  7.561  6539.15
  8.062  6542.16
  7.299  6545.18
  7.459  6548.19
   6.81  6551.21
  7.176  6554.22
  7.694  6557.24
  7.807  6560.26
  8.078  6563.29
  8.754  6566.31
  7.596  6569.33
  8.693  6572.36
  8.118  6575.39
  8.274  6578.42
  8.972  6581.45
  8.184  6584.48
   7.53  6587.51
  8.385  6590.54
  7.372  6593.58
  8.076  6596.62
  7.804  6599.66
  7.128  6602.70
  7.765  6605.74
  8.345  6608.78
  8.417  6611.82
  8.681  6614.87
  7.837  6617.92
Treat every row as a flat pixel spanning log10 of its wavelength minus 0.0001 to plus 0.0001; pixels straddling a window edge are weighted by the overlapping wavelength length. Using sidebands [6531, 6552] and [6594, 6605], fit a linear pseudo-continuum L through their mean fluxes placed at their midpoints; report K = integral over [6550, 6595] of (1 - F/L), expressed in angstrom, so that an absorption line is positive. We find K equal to -2.3 angstrom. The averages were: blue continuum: 7.51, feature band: 7.97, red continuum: 7.64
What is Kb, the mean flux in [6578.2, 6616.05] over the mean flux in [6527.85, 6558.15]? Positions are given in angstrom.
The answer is 1.1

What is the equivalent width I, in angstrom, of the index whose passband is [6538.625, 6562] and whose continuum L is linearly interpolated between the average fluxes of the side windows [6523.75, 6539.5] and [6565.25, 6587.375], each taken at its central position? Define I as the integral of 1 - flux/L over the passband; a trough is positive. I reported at 1.45 angstrom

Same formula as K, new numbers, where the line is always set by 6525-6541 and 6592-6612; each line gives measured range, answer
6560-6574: -0.82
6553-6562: 0.20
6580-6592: -0.73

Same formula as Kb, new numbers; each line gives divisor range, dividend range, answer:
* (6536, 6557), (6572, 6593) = 1.11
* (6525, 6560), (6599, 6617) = 1.06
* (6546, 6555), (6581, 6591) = 1.14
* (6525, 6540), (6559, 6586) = 1.07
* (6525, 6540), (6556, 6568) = 1.05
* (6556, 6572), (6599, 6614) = 0.99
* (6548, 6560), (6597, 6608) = 1.05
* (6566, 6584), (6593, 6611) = 0.93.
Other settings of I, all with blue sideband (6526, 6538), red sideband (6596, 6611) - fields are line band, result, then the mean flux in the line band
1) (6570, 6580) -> -0.6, 8.29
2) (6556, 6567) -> -0.4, 8.04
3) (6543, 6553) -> 0.7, 7.25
